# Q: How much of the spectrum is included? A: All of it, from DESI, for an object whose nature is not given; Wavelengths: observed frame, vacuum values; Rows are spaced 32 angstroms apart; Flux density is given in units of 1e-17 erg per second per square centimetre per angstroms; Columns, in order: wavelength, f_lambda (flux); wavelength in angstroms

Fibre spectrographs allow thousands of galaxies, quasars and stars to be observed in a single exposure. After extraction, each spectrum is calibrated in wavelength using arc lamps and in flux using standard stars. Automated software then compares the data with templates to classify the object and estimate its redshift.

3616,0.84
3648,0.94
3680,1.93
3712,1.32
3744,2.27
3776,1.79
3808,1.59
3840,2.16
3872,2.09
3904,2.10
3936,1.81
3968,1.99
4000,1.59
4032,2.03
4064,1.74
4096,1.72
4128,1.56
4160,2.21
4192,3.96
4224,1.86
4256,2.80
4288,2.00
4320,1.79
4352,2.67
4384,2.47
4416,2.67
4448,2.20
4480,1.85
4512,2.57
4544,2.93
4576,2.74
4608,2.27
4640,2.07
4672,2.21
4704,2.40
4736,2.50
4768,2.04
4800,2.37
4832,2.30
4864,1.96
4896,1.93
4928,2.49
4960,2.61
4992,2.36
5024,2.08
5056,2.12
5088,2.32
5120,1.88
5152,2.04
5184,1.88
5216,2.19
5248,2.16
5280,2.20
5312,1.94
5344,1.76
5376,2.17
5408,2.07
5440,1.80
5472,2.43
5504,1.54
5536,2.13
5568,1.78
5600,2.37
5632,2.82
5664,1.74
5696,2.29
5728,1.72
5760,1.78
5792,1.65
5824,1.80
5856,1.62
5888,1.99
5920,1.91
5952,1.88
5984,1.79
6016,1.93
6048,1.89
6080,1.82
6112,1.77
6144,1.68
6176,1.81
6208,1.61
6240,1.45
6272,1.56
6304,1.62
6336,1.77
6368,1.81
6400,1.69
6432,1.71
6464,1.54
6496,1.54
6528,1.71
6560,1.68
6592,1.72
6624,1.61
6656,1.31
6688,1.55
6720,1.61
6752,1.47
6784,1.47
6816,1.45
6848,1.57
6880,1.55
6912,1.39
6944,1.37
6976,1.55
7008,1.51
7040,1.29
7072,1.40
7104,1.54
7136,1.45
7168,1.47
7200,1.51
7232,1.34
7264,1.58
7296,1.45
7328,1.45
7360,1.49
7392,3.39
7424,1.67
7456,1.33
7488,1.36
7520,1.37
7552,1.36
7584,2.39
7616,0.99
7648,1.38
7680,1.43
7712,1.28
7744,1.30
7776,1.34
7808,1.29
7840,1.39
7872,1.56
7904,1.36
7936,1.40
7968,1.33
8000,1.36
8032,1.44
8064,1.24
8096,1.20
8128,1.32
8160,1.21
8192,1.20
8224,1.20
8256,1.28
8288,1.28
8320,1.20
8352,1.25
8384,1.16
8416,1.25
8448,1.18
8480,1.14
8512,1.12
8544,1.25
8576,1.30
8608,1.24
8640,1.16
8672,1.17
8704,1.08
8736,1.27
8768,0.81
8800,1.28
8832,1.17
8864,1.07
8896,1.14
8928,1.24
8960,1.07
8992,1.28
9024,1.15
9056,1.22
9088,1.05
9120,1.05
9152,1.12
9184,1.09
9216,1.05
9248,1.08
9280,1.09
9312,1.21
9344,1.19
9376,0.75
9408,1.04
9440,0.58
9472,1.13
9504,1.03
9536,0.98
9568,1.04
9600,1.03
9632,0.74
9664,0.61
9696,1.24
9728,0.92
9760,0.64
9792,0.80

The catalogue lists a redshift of 0.13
